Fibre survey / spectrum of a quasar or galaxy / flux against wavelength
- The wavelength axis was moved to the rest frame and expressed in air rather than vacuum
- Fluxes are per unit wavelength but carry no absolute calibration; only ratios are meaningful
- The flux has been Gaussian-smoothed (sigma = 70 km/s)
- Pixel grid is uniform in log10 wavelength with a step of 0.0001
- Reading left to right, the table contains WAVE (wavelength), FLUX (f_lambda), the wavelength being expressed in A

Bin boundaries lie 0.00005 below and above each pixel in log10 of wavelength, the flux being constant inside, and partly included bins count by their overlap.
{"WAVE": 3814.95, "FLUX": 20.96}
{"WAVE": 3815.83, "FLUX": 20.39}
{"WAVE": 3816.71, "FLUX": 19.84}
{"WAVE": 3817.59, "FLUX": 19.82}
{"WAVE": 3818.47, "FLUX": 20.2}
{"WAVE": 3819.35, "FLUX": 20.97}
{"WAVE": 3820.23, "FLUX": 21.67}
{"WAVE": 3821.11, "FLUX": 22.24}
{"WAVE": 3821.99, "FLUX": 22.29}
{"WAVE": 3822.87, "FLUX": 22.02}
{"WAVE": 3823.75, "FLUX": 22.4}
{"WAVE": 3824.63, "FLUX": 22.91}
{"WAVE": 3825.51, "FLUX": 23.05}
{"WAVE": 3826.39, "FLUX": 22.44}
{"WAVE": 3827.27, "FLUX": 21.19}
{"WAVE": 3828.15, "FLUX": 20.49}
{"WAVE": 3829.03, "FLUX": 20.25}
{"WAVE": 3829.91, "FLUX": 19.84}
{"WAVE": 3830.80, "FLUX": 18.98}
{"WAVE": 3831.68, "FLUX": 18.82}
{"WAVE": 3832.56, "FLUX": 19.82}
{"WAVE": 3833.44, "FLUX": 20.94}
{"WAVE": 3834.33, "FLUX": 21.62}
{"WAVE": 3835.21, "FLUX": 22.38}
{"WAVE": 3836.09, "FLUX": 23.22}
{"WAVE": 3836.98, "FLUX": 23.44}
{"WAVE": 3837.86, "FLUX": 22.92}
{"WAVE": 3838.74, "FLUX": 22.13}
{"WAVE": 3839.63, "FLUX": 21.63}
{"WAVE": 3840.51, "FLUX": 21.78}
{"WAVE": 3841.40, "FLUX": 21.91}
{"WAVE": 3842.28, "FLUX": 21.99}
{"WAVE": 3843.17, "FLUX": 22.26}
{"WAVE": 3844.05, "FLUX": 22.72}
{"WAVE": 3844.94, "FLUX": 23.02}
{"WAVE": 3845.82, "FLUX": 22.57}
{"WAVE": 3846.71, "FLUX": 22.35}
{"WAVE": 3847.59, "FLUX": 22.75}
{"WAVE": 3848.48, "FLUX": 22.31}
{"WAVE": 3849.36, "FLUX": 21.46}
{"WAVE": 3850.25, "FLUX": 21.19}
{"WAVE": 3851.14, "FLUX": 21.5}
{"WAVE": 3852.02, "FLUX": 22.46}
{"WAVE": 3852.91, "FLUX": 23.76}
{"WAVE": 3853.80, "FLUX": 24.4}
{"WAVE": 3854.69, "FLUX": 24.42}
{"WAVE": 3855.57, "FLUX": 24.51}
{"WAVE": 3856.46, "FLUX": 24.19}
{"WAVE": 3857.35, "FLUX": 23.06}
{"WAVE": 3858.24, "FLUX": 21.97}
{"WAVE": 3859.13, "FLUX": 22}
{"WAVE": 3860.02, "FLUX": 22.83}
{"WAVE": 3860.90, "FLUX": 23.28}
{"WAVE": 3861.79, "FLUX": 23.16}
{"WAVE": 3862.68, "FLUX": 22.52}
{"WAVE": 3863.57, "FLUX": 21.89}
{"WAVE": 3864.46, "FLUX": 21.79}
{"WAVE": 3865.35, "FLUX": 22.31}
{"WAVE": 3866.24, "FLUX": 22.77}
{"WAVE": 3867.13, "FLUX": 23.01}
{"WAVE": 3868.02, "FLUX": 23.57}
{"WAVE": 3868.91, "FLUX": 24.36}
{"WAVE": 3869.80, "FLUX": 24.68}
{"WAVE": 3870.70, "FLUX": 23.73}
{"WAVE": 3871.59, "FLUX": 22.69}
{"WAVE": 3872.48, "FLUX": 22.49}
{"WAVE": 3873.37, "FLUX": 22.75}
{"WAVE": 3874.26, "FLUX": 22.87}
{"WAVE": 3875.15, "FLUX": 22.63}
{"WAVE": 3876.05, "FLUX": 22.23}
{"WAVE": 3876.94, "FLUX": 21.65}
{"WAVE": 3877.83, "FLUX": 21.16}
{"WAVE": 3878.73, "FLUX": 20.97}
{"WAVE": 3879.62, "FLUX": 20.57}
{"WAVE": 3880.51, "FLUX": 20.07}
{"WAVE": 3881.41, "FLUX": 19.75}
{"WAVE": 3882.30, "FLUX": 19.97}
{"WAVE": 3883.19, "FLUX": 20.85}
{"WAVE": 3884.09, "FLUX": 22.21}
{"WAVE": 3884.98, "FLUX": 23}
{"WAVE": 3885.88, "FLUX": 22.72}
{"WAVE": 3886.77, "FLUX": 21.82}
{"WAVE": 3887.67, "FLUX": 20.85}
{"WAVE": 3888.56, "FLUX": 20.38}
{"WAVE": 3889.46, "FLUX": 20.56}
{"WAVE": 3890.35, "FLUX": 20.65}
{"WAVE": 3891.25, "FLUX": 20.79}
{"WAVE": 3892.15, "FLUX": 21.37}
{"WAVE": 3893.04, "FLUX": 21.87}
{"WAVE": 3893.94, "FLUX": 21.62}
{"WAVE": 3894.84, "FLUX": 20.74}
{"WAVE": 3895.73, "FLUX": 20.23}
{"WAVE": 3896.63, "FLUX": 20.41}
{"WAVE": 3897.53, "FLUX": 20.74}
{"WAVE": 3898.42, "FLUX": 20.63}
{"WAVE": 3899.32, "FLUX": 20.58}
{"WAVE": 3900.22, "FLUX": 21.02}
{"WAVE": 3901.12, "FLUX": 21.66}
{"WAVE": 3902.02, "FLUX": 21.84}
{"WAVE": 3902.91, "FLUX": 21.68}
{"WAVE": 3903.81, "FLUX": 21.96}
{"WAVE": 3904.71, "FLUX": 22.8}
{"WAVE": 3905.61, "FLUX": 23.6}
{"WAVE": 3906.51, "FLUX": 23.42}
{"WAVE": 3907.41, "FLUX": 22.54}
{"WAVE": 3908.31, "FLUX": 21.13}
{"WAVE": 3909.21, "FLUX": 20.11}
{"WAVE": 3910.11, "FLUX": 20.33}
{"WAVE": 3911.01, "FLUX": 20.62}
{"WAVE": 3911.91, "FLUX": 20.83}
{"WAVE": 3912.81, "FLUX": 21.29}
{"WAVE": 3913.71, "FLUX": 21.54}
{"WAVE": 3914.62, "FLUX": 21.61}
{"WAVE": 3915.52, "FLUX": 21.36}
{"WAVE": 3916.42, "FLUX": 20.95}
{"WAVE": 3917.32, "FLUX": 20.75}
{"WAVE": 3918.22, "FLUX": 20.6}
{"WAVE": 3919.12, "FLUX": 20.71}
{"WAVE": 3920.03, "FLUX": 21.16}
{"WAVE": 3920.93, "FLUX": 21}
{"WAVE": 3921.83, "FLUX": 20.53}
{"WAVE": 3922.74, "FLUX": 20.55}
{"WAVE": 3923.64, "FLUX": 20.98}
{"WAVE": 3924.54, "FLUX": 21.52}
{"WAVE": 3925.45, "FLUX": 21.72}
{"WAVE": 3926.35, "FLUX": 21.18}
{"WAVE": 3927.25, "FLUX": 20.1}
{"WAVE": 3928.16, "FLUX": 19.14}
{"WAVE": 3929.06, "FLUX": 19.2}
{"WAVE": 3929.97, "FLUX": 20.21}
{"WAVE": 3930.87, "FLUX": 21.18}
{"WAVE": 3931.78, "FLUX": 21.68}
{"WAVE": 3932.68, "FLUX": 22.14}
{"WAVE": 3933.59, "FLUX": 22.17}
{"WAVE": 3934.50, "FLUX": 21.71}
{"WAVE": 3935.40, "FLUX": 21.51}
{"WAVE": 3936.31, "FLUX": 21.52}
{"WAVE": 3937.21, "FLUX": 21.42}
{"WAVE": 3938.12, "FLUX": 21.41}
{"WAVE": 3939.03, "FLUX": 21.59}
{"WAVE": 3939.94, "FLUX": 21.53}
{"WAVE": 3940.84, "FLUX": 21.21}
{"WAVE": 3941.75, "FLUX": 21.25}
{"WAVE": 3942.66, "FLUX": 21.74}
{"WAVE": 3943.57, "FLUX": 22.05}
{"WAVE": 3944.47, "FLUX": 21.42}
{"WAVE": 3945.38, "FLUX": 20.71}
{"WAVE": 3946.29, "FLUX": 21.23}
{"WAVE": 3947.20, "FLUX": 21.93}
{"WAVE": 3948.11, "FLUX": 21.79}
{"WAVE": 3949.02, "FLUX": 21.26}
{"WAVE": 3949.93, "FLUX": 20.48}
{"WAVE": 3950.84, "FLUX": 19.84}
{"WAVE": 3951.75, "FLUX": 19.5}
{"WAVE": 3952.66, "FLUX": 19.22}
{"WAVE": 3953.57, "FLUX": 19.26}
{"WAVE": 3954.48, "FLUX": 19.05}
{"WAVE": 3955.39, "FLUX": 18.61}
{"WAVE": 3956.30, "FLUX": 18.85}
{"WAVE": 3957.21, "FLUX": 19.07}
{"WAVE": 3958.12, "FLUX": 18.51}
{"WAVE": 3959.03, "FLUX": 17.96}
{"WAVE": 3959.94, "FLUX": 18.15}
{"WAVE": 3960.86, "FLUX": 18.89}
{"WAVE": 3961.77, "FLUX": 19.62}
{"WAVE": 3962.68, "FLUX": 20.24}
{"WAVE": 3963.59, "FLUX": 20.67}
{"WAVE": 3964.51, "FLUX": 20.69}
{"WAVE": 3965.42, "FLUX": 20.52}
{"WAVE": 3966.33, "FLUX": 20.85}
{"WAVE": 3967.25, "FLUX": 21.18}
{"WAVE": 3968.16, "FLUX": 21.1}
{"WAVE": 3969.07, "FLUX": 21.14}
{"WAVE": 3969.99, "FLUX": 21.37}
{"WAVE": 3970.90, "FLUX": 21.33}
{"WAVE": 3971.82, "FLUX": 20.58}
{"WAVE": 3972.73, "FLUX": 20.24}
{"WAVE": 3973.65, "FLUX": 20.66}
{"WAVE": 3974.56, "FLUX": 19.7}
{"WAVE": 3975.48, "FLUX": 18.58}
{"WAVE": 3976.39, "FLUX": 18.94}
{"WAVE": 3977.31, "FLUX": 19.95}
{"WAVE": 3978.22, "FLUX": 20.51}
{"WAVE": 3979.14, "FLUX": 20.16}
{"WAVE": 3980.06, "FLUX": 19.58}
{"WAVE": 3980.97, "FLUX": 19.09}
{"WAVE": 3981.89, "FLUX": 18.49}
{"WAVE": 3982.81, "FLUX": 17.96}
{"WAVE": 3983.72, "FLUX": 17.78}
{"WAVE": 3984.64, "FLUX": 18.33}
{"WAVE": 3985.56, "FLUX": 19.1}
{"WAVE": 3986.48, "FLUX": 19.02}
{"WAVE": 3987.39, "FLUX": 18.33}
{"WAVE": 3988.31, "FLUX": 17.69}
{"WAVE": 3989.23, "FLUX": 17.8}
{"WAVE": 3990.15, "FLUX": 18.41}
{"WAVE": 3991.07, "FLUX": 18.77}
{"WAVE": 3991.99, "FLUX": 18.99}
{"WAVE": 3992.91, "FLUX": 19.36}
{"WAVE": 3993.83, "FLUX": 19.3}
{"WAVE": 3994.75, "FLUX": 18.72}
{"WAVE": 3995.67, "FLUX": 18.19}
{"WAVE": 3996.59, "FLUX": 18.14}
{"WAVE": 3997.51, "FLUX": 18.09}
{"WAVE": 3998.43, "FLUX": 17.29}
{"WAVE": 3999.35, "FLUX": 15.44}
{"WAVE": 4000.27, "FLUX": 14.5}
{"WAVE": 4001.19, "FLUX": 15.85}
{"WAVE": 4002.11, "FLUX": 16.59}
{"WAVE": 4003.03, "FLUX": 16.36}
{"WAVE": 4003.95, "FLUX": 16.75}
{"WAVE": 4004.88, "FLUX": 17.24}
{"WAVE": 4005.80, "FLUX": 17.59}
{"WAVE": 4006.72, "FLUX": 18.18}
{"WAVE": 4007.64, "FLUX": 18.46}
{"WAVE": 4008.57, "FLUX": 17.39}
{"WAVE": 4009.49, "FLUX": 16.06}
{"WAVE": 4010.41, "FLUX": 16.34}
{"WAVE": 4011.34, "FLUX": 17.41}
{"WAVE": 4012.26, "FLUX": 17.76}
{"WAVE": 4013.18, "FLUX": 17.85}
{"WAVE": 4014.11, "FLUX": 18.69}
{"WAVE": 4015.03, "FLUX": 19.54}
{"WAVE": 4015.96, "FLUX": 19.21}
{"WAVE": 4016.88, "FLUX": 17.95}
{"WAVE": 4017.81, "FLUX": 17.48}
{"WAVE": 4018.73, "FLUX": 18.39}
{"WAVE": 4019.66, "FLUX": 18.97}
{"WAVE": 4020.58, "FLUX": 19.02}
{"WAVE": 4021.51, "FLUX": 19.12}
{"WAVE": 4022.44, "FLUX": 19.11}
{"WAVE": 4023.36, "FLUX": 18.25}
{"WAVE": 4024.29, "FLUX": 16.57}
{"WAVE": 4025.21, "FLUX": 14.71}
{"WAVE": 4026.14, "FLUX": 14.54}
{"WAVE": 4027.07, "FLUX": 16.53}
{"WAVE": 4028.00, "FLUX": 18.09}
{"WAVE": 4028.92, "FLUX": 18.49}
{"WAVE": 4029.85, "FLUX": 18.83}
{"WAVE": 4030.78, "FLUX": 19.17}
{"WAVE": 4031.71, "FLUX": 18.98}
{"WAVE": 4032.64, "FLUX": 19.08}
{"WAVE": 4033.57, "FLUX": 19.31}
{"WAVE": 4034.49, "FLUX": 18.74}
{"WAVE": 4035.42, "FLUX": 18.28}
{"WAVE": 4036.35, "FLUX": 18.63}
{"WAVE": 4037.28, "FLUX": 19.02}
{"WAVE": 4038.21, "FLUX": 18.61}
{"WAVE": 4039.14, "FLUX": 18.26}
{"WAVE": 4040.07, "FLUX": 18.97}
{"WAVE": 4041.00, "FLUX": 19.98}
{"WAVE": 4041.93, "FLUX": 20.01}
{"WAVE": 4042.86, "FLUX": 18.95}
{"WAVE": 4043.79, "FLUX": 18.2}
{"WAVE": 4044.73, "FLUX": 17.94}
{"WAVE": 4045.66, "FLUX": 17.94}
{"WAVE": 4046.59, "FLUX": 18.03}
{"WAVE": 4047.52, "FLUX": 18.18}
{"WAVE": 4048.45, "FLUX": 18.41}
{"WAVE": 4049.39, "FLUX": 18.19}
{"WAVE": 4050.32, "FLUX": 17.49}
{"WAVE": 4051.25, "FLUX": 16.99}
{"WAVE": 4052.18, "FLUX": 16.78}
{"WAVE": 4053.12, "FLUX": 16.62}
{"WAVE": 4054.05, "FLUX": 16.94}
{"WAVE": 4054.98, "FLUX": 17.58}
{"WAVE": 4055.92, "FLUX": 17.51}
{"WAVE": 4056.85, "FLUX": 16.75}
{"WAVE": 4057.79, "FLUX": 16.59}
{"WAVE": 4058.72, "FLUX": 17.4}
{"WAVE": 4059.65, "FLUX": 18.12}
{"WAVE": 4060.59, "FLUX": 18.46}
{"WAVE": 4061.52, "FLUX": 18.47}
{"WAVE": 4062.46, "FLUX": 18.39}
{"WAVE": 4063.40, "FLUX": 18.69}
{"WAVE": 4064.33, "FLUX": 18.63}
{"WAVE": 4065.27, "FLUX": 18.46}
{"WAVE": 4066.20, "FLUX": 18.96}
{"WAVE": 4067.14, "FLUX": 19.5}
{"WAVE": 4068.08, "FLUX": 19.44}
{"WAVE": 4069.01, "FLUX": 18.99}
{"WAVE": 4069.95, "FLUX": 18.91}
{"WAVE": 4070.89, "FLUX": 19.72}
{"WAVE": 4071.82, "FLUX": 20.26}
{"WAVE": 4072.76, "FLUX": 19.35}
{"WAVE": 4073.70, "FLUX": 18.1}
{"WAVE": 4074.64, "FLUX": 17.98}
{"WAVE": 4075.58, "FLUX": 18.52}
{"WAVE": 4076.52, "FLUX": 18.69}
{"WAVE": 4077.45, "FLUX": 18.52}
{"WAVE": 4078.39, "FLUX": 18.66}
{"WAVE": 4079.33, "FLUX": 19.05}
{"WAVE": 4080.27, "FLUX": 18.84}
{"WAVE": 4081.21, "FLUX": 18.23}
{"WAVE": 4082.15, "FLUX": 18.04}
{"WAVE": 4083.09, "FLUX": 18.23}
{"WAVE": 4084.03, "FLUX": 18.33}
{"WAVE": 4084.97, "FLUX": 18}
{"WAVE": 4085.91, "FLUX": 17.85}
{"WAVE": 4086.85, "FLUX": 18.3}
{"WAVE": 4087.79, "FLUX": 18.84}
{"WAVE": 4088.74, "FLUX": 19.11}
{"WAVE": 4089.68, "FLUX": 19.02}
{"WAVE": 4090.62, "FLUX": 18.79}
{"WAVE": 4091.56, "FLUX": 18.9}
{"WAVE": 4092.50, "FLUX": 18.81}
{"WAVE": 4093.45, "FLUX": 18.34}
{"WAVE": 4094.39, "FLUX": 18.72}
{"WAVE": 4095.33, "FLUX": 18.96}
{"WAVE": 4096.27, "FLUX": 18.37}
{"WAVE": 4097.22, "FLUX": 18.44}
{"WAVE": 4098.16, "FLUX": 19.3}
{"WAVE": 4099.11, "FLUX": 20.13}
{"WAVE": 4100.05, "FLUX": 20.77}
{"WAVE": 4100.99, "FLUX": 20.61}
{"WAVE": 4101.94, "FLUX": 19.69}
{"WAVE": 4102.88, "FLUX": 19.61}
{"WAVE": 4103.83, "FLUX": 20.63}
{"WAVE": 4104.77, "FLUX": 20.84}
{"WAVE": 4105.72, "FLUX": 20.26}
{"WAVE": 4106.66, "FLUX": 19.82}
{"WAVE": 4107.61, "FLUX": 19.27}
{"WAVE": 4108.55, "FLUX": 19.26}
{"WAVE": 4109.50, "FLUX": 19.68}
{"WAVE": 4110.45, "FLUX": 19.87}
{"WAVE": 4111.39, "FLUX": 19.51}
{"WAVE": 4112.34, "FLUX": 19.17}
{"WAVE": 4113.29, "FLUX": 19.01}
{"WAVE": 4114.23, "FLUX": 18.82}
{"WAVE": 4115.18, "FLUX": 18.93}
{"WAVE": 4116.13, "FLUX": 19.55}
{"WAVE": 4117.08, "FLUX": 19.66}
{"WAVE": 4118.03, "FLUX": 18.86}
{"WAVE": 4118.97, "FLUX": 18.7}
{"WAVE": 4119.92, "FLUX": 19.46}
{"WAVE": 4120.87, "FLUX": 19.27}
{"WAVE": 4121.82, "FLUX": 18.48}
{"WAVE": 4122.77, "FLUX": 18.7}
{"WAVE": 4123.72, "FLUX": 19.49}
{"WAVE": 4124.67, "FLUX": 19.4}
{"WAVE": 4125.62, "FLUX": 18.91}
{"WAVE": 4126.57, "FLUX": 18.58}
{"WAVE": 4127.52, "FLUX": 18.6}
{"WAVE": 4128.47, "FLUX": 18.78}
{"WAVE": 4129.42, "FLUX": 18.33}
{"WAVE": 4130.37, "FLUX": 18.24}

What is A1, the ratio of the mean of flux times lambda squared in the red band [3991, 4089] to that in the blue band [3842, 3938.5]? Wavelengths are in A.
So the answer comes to 0.90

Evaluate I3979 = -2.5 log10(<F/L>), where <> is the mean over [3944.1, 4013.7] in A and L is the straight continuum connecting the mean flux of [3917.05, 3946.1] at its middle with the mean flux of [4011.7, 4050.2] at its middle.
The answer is 0.05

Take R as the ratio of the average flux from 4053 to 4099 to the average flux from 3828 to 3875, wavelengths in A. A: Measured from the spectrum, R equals 0.83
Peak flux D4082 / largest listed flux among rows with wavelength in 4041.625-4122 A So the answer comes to 20.84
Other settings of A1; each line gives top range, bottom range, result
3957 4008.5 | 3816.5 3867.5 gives 0.92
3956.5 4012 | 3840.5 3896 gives 0.89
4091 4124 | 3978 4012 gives 1.14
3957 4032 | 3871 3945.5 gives 0.91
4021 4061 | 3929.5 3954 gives 0.90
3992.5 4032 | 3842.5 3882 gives 0.85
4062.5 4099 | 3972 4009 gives 1.07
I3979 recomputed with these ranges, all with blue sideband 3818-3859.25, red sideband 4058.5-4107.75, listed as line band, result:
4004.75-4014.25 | 0.14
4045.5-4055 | 0.11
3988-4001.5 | 0.13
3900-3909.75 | -0.04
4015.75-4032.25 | 0.10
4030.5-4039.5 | 0.04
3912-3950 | -0.01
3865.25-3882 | -0.03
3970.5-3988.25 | 0.05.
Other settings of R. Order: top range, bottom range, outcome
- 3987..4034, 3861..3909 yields 0.82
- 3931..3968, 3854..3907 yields 0.93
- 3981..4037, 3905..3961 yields 0.86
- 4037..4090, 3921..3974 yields 0.89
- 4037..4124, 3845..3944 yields 0.86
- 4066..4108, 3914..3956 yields 0.91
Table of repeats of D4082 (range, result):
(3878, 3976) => 23.6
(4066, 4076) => 20.26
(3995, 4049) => 20.01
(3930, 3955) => 22.17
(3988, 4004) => 19.36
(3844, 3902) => 24.68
